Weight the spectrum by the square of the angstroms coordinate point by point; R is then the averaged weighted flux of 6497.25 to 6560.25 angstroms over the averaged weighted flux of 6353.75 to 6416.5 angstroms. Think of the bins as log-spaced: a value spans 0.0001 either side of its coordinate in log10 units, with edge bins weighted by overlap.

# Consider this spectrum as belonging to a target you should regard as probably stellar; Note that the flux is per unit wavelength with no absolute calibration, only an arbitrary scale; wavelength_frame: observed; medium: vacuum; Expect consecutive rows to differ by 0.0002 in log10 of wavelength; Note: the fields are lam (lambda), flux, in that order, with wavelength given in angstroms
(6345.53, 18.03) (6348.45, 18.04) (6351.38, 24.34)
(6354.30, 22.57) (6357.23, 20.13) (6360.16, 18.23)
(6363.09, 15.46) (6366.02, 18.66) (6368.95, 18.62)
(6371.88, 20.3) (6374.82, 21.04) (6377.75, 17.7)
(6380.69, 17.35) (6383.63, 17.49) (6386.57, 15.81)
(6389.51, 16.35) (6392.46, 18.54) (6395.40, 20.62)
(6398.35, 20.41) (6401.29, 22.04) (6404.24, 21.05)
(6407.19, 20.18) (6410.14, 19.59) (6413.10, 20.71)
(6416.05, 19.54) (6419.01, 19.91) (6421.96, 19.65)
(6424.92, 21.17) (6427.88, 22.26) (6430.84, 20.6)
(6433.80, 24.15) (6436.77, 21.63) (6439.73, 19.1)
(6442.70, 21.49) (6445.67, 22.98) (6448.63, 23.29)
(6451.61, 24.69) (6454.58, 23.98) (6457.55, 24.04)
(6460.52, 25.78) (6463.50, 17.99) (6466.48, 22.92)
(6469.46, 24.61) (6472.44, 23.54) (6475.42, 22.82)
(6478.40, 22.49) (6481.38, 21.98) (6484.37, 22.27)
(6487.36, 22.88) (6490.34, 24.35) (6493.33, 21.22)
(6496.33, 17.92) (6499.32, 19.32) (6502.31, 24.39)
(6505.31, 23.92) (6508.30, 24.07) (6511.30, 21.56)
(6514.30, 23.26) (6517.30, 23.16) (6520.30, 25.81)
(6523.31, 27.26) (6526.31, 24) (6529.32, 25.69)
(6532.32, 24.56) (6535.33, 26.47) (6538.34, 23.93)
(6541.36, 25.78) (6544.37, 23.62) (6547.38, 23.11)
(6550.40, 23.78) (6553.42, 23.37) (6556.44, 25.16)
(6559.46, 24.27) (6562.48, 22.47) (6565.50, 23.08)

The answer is 1.3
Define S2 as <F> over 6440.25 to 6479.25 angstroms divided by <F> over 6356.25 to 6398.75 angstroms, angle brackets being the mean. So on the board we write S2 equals 1.3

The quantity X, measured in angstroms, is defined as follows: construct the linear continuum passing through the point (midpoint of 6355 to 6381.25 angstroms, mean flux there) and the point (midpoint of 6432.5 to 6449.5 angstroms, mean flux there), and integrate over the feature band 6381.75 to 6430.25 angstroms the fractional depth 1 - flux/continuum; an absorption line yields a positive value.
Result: 1.9 angstroms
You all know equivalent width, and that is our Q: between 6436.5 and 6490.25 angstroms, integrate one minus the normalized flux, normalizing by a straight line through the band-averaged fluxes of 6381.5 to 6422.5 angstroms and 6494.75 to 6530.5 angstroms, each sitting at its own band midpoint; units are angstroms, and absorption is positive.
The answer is -2.97 angstroms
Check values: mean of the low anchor 19.4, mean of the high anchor 23.3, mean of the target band 22.8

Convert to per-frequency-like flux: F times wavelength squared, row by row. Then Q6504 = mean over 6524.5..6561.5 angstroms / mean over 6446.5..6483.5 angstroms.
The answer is 1.1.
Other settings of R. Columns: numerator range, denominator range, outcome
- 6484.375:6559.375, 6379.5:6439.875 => 1.23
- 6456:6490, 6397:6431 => 1.13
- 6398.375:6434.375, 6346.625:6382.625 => 1.09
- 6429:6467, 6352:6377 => 1.18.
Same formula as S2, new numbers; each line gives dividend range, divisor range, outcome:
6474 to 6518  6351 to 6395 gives 1.19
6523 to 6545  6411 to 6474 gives 1.14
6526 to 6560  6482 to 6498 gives 1.13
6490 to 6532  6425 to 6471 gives 1.03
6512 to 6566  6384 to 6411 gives 1.26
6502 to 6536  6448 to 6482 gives 1.05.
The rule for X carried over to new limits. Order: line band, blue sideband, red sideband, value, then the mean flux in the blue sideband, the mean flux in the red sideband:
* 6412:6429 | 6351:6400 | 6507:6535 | 0.1 angstroms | 18.9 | 24.5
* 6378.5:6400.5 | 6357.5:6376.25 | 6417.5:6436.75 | 1.7 angstroms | 18.8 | 21.3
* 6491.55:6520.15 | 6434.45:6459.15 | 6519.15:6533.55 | 2.9 angstroms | 22.7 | 25.5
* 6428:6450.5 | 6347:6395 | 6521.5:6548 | -0.6 angstroms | 18.8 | 25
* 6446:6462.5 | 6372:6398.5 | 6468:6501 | -2.4 angstroms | 18.4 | 22.1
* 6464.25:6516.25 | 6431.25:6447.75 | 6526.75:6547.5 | 1.9 angstroms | 21.8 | 24.8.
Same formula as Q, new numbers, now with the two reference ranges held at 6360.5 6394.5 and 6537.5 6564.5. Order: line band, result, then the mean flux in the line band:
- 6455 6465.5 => -0.98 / 22.8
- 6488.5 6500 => 0.58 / 20.9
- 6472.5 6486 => -0.66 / 22.5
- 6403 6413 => -0.67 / 20.3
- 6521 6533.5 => -1.26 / 25.4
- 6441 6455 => -1.89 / 23.2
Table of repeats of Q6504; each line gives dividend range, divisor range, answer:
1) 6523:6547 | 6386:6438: 1.28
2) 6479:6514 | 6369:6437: 1.15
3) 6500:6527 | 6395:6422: 1.22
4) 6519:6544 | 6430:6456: 1.16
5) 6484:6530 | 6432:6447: 1.08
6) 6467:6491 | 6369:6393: 1.32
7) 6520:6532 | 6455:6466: 1.15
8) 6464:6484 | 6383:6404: 1.23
